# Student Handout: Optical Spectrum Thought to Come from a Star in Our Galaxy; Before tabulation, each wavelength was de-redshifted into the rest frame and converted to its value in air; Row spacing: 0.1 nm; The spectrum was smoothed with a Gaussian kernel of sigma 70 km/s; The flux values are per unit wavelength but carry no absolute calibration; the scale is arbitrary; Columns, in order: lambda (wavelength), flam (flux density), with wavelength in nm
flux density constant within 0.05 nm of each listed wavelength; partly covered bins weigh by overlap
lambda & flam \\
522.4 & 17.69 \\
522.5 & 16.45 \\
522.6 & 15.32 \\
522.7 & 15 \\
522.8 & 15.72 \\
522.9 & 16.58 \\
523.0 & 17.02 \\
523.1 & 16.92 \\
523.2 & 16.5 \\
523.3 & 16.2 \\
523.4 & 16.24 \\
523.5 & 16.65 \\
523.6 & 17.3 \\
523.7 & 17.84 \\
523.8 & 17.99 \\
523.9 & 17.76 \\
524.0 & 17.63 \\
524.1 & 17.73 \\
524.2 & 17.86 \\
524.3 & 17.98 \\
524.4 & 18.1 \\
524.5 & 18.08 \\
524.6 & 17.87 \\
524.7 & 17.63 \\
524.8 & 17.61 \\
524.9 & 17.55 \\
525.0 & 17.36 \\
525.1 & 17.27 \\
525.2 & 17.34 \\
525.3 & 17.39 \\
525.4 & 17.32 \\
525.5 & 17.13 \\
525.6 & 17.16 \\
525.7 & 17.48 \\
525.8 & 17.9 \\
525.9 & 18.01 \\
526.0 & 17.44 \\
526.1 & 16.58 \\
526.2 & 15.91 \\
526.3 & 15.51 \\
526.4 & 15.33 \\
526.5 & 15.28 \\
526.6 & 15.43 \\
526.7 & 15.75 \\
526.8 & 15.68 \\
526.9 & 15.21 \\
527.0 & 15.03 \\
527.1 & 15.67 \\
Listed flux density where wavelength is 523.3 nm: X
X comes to 16.2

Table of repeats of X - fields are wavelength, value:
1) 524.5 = 18.08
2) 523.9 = 17.76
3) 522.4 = 17.69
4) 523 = 17.02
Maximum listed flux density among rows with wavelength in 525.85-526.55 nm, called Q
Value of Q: 18.01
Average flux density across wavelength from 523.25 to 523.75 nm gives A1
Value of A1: 16.8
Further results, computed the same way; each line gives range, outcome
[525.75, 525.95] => 18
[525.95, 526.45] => 16.2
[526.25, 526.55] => 15.4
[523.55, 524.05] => 17.7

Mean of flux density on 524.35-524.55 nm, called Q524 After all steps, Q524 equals 18.1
